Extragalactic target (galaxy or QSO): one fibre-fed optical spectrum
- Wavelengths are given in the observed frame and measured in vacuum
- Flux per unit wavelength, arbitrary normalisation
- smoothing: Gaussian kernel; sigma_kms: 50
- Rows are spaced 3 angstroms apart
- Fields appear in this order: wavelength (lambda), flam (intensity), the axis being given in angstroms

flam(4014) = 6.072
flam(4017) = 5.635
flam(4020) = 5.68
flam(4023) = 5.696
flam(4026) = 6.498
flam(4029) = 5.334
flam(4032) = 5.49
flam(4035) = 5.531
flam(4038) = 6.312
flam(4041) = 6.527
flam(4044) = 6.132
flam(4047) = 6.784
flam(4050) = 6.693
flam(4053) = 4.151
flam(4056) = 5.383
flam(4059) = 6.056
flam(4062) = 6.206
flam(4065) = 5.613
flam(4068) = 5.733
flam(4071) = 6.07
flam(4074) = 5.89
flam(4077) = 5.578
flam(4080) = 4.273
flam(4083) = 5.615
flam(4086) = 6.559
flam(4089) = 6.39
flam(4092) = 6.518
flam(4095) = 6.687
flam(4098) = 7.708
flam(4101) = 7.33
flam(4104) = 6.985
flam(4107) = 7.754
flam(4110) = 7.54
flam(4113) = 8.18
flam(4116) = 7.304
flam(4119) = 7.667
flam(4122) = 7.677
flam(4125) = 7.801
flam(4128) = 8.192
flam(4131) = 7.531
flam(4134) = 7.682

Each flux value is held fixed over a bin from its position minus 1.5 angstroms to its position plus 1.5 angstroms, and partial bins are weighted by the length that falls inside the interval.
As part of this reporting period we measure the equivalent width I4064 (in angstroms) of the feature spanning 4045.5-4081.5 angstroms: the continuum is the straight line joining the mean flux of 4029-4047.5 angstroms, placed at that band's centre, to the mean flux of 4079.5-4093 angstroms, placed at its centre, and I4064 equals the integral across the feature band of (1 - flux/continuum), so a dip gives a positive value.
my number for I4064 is 1.8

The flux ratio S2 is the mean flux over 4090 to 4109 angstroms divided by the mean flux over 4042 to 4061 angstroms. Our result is 1.21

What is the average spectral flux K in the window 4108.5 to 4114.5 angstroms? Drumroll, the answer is 7.86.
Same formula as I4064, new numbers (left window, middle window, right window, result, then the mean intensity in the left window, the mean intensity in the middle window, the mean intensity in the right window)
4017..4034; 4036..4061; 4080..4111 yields 0.3 angstroms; 5.72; 6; 6.77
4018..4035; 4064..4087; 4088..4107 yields 3.3 angstroms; 5.72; 5.65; 7.02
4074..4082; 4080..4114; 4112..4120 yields -2.4 angstroms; 5.15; 6.89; 7.69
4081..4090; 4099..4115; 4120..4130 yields -1.2 angstroms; 6.07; 7.55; 7.86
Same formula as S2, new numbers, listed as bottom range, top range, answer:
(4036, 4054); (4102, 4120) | 1.23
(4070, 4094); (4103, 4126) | 1.30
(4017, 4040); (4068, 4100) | 1.06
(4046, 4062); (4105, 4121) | 1.32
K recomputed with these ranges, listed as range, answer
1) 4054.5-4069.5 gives 5.8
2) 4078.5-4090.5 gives 5.71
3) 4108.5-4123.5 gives 7.67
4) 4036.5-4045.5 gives 6.32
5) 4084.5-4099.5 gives 6.77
